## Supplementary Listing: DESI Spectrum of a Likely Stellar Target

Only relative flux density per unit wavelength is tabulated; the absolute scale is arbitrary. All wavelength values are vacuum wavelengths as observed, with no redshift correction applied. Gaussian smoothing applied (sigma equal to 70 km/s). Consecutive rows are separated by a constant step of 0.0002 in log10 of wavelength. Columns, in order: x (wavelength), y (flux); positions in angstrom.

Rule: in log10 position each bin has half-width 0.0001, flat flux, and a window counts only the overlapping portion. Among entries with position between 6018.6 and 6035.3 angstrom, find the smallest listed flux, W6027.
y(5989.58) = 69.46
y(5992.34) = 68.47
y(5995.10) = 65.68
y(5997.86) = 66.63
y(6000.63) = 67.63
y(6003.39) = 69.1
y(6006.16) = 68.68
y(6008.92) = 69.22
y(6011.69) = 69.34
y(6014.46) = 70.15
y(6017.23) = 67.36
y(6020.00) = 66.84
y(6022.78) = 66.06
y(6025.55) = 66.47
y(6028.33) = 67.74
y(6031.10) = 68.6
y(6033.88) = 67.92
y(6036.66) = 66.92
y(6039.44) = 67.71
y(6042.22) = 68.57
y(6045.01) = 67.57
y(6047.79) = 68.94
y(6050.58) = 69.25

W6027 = 66.06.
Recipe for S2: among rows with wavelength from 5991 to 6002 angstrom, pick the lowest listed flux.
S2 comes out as 65.68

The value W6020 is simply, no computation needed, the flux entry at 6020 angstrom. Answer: 66.84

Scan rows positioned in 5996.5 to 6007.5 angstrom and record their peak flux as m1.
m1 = 69.1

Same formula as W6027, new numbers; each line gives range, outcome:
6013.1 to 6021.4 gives 66.84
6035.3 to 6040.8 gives 66.92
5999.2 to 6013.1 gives 67.63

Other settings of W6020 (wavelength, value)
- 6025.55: 66.47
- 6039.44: 67.71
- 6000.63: 67.63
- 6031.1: 68.6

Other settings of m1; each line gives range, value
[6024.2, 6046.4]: 68.6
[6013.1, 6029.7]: 70.15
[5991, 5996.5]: 68.47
